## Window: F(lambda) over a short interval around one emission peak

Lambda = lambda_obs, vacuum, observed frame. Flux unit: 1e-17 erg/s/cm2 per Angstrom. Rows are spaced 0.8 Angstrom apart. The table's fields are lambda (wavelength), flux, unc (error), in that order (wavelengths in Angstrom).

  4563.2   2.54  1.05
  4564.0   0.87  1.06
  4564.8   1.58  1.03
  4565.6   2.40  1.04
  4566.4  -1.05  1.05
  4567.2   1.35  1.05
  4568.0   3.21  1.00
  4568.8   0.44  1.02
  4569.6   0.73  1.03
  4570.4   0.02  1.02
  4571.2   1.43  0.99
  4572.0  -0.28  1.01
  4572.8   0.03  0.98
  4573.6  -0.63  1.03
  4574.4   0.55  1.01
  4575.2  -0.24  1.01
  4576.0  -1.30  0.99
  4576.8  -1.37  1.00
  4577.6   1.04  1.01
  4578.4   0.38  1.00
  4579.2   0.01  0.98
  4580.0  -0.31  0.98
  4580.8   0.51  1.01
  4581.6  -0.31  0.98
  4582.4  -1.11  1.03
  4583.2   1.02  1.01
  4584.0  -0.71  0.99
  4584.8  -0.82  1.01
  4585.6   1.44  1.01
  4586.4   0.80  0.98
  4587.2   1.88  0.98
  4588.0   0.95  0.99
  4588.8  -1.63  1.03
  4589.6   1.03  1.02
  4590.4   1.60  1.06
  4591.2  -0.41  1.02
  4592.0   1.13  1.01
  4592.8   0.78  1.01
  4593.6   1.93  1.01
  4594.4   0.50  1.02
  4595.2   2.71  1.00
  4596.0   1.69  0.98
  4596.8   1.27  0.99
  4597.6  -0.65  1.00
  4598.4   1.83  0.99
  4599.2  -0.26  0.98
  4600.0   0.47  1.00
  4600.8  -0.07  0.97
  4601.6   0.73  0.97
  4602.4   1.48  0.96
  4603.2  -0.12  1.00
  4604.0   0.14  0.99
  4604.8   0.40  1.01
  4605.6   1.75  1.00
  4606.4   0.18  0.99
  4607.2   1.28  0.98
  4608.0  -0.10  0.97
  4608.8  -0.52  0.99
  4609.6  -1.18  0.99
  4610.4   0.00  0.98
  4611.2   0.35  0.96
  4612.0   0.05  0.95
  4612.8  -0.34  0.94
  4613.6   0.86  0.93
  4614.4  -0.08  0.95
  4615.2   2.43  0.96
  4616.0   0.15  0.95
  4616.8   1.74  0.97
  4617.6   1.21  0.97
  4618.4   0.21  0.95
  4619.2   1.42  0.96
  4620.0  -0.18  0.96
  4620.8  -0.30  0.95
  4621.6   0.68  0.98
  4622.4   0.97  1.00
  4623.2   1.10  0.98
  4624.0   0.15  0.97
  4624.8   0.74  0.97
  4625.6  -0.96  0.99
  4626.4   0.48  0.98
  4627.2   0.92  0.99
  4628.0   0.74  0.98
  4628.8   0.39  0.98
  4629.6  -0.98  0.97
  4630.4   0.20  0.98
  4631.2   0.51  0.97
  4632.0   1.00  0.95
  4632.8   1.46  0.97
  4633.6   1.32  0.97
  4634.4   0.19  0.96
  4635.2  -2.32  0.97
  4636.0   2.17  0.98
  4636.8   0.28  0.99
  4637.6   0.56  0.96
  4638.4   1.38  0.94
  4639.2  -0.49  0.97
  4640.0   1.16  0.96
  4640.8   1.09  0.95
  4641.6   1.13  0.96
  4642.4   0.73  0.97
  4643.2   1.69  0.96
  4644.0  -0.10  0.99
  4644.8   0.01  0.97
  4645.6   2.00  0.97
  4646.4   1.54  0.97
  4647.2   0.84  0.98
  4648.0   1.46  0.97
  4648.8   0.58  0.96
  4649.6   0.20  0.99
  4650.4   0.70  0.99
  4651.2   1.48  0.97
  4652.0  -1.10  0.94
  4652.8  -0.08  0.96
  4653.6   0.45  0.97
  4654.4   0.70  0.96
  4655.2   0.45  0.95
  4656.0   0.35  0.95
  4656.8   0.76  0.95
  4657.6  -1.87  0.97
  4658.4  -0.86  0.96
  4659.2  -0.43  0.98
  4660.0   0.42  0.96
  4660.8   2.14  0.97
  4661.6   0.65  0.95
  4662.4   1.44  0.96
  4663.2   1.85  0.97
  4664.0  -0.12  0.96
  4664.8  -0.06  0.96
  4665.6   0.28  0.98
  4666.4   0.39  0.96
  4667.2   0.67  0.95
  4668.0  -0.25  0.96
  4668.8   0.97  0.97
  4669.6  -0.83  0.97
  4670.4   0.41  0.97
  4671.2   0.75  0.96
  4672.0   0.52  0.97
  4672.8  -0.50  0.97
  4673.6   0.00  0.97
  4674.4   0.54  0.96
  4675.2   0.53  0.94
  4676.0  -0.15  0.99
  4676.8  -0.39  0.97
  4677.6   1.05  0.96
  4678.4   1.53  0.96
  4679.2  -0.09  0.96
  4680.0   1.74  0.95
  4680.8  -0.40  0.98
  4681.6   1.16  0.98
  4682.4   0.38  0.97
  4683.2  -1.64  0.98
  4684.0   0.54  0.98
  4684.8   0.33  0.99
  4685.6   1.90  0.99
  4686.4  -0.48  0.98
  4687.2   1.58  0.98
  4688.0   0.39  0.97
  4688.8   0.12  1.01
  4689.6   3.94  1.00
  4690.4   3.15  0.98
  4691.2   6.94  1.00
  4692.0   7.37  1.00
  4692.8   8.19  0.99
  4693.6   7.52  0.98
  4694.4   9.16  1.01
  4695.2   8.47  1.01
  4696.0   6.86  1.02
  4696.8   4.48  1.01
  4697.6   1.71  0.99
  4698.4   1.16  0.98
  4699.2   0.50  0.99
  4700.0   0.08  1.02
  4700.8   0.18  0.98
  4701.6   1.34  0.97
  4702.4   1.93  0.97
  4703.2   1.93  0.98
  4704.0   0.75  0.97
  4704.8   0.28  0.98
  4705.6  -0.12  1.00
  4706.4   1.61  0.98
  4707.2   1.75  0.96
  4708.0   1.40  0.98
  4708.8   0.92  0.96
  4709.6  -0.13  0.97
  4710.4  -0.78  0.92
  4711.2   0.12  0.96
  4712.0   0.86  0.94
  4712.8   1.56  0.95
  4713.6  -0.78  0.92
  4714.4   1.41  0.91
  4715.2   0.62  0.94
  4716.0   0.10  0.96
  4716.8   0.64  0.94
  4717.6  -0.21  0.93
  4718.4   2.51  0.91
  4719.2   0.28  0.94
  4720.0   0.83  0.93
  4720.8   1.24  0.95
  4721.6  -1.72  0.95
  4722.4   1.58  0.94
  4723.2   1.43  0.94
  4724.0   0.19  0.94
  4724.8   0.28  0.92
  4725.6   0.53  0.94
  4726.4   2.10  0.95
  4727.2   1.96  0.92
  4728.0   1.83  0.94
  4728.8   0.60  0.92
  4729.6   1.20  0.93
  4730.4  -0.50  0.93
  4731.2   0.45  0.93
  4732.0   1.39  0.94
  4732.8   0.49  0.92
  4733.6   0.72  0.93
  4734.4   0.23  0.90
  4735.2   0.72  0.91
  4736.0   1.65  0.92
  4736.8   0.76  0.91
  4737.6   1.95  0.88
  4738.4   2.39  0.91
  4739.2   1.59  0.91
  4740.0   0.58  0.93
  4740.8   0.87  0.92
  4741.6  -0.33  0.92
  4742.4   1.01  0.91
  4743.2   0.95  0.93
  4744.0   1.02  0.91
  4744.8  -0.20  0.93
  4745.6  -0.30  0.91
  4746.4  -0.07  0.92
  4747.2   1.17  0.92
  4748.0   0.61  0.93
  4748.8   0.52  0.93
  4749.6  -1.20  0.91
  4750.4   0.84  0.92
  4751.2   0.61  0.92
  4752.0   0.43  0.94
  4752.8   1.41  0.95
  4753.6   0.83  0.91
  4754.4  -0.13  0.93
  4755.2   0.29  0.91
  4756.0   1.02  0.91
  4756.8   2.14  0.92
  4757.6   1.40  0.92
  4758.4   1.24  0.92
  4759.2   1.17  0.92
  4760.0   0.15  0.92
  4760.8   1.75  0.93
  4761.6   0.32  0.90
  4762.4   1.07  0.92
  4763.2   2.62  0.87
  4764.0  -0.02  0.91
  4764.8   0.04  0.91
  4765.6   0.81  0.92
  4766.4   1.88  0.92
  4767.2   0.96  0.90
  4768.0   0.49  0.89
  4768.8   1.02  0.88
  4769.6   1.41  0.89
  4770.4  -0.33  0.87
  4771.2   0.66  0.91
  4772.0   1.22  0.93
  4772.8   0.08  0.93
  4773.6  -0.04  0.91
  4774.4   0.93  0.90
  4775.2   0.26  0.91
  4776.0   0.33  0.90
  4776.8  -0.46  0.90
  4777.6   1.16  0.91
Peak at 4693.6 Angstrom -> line [O II] 3727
